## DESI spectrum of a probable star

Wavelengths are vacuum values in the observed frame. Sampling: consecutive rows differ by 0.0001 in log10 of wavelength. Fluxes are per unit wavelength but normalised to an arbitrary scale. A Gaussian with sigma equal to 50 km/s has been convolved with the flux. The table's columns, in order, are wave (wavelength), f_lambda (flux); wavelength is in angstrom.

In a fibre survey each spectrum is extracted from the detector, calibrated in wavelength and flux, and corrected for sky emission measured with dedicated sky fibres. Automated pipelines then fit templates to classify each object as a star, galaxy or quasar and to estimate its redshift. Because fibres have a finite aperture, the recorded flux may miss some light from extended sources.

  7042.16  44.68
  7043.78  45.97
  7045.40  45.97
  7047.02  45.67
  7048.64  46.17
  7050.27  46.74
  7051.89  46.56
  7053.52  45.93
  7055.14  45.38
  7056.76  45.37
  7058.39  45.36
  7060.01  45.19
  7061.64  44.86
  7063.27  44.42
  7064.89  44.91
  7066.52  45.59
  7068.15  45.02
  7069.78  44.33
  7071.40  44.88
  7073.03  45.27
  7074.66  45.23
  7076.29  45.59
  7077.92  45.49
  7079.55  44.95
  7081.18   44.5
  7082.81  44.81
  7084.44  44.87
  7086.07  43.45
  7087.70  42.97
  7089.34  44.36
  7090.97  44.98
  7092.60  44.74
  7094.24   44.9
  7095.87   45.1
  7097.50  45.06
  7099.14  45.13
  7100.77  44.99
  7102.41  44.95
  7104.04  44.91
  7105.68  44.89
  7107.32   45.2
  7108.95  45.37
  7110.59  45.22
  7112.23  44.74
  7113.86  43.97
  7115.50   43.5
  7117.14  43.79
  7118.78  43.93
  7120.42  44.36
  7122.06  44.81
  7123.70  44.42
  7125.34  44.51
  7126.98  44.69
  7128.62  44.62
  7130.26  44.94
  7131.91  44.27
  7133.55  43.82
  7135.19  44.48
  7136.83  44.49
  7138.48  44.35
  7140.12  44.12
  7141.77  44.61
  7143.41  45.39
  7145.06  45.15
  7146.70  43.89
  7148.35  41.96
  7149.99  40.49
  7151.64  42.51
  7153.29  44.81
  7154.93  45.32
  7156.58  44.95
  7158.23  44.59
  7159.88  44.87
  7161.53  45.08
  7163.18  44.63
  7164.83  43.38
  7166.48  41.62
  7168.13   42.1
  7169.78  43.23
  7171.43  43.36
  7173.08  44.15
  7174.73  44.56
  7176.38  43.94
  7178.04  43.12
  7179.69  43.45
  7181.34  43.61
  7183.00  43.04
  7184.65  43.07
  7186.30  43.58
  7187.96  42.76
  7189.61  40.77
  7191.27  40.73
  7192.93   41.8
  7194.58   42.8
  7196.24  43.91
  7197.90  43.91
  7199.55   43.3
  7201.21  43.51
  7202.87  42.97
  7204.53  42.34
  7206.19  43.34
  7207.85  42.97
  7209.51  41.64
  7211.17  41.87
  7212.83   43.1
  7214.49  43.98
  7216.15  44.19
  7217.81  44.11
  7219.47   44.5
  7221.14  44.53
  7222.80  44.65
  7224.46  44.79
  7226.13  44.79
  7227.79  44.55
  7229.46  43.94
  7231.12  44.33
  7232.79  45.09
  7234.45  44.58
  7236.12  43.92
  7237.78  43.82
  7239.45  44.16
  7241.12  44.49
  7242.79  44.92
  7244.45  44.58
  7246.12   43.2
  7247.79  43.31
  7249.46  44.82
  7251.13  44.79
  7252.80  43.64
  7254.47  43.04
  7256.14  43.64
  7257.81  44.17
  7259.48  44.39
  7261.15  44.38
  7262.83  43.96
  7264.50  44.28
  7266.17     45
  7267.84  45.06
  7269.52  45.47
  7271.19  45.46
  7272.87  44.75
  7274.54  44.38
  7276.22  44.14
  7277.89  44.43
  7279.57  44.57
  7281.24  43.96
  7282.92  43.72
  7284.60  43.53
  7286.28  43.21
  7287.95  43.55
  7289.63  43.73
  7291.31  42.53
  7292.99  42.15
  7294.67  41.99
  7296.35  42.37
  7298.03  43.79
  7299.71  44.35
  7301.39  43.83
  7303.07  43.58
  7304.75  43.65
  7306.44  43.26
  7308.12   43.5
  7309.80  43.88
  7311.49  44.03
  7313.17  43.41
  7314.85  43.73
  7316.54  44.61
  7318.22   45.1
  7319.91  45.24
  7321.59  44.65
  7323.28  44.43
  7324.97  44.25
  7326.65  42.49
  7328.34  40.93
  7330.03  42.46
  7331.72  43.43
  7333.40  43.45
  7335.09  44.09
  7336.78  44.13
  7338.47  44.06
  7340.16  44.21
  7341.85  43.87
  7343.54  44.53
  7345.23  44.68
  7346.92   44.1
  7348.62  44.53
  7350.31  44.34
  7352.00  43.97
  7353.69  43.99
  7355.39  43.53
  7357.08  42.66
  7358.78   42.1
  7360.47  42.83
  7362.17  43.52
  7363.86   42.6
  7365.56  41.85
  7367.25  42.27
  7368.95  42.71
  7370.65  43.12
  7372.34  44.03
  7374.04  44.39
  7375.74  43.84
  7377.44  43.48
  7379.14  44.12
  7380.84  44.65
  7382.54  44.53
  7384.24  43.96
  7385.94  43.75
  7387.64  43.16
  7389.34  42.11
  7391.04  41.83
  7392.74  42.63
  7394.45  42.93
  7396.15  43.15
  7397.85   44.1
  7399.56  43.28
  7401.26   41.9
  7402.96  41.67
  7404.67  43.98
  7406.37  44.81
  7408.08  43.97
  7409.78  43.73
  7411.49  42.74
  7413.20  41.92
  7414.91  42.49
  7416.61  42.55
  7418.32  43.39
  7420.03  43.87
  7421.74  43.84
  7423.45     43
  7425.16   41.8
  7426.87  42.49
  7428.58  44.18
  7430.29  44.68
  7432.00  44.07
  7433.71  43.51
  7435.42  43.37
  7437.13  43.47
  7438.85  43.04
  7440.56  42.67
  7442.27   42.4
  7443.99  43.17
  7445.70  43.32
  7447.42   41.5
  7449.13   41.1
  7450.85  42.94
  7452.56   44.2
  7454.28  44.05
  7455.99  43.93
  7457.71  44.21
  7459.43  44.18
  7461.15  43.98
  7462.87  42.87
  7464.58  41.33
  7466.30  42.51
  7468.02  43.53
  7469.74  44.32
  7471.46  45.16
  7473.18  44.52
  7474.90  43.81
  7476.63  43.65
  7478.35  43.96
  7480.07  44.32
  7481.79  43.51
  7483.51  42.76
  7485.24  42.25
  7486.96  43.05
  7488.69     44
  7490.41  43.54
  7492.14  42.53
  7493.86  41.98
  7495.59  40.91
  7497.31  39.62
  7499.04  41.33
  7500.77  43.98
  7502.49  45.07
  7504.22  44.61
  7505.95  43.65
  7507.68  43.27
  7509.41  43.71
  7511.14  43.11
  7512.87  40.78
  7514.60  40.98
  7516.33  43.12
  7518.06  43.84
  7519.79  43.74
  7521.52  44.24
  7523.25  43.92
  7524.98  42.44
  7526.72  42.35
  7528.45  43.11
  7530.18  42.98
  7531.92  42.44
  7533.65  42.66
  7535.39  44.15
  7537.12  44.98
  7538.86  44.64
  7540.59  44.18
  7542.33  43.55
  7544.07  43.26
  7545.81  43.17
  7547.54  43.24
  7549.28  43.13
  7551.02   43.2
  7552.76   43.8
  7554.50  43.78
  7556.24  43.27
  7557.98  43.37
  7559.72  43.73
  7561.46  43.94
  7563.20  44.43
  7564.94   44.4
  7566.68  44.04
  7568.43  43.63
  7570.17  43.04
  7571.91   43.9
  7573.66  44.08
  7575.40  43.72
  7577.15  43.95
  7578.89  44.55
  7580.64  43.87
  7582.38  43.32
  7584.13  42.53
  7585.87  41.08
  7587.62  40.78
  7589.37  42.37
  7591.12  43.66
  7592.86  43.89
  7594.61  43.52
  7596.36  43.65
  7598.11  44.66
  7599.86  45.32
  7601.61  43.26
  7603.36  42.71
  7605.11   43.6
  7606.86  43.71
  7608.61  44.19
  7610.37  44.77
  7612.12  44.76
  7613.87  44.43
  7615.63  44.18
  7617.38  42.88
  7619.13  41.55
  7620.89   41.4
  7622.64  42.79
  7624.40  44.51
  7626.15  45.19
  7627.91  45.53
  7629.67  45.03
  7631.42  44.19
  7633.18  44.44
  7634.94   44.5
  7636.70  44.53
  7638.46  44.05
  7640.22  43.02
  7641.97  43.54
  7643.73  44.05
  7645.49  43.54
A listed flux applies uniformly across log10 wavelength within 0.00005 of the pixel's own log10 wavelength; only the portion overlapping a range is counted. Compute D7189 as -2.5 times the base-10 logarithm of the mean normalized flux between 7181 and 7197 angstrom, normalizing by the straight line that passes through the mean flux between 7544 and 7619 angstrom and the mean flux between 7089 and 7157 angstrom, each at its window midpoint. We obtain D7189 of 0.04 mag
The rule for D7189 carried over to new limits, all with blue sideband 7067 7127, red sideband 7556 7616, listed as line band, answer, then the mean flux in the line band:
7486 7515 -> 0.028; 42.7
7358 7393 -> 0.022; 43.2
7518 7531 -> 0.012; 43.3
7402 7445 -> 0.019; 43.2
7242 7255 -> 0.008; 44.1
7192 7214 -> 0.040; 42.9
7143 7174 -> 0.020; 43.7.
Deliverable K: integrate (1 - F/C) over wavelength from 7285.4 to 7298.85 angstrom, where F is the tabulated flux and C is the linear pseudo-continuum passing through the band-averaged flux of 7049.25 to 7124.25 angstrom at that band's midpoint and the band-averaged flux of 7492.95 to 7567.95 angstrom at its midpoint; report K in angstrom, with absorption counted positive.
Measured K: 0.4 angstrom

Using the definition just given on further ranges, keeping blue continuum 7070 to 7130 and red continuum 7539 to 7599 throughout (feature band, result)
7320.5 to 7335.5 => 0.26 angstrom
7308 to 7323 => -0.04 angstrom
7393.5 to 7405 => 0.26 angstrom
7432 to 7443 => 0.17 angstrom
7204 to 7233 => 0.39 angstrom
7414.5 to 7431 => 0.24 angstrom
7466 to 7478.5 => -0.07 angstrom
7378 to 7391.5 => 0.13 angstrom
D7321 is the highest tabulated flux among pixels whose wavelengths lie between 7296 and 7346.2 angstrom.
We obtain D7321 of 45.24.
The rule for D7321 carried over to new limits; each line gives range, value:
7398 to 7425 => 44.81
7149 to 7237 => 45.32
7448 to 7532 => 45.16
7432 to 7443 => 44.07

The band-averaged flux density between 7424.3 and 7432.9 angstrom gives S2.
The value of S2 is 43.5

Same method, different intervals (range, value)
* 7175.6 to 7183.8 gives 43.4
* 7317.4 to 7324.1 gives 44.8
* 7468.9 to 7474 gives 44.7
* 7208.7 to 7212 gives 41.8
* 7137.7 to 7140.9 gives 44.3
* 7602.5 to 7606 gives 43.2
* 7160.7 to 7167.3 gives 43.7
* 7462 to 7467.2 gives 42.3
